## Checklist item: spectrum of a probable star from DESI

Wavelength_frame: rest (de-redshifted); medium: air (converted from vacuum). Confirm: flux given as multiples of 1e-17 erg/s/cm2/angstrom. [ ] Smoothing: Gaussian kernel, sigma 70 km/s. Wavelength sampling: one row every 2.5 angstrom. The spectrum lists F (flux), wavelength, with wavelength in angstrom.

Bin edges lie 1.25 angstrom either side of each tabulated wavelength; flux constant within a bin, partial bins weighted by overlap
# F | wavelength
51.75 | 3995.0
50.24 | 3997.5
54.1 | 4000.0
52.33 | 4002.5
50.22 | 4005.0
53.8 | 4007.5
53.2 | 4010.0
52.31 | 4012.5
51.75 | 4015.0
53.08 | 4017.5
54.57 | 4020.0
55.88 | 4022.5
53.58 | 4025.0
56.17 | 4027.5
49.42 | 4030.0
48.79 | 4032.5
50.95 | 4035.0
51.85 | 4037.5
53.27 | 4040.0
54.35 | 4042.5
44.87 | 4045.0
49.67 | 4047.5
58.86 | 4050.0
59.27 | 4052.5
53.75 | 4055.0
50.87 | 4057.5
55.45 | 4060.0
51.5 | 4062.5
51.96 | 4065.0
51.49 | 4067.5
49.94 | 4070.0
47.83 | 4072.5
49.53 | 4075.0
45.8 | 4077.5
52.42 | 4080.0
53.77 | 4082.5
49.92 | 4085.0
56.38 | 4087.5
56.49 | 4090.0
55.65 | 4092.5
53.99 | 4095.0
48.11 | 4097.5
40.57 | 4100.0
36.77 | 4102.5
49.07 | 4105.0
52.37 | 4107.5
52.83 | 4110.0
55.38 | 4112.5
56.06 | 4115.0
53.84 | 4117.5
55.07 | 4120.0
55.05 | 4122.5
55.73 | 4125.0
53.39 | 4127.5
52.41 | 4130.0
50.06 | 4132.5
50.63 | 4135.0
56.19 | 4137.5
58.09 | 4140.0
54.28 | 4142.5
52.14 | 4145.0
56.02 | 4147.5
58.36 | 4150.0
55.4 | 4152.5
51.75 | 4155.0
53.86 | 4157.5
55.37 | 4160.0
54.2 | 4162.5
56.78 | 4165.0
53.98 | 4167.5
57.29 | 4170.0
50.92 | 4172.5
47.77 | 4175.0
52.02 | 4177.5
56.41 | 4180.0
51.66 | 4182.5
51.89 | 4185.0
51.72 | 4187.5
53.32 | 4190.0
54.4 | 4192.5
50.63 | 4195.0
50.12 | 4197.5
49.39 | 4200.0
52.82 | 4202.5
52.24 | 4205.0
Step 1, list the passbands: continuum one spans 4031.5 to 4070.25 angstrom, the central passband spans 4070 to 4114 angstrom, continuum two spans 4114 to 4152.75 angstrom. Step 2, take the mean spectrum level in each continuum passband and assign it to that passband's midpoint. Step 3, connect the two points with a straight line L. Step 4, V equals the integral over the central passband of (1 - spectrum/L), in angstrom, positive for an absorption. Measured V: 2.49 angstrom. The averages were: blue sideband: 52.4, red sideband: 54.5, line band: 50.4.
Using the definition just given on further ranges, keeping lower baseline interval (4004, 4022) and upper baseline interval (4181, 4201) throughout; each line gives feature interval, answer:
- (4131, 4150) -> -0.8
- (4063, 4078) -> 0.8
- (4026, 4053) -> 0.2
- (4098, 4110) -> 1.5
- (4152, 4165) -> -0.6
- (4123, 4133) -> -0.2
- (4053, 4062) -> -0.2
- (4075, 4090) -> 0.2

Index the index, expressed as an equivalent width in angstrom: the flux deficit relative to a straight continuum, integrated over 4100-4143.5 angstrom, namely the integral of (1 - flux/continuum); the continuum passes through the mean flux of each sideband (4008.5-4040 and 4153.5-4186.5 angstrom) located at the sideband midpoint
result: 0.6 angstrom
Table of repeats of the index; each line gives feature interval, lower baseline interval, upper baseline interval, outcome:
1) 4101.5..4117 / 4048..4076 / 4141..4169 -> 0.86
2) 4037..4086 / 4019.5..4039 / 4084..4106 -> -0.64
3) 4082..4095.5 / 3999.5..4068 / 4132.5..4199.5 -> -0.34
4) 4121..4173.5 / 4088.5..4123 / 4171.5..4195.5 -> -2.60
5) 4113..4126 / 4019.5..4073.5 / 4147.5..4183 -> -0.41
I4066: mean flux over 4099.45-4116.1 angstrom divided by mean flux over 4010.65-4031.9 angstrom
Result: 0.93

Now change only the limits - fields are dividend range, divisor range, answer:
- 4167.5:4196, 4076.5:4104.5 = 1.05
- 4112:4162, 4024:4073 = 1.04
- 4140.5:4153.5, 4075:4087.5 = 1.09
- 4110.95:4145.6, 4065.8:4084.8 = 1.08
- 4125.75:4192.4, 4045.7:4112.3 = 1.05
